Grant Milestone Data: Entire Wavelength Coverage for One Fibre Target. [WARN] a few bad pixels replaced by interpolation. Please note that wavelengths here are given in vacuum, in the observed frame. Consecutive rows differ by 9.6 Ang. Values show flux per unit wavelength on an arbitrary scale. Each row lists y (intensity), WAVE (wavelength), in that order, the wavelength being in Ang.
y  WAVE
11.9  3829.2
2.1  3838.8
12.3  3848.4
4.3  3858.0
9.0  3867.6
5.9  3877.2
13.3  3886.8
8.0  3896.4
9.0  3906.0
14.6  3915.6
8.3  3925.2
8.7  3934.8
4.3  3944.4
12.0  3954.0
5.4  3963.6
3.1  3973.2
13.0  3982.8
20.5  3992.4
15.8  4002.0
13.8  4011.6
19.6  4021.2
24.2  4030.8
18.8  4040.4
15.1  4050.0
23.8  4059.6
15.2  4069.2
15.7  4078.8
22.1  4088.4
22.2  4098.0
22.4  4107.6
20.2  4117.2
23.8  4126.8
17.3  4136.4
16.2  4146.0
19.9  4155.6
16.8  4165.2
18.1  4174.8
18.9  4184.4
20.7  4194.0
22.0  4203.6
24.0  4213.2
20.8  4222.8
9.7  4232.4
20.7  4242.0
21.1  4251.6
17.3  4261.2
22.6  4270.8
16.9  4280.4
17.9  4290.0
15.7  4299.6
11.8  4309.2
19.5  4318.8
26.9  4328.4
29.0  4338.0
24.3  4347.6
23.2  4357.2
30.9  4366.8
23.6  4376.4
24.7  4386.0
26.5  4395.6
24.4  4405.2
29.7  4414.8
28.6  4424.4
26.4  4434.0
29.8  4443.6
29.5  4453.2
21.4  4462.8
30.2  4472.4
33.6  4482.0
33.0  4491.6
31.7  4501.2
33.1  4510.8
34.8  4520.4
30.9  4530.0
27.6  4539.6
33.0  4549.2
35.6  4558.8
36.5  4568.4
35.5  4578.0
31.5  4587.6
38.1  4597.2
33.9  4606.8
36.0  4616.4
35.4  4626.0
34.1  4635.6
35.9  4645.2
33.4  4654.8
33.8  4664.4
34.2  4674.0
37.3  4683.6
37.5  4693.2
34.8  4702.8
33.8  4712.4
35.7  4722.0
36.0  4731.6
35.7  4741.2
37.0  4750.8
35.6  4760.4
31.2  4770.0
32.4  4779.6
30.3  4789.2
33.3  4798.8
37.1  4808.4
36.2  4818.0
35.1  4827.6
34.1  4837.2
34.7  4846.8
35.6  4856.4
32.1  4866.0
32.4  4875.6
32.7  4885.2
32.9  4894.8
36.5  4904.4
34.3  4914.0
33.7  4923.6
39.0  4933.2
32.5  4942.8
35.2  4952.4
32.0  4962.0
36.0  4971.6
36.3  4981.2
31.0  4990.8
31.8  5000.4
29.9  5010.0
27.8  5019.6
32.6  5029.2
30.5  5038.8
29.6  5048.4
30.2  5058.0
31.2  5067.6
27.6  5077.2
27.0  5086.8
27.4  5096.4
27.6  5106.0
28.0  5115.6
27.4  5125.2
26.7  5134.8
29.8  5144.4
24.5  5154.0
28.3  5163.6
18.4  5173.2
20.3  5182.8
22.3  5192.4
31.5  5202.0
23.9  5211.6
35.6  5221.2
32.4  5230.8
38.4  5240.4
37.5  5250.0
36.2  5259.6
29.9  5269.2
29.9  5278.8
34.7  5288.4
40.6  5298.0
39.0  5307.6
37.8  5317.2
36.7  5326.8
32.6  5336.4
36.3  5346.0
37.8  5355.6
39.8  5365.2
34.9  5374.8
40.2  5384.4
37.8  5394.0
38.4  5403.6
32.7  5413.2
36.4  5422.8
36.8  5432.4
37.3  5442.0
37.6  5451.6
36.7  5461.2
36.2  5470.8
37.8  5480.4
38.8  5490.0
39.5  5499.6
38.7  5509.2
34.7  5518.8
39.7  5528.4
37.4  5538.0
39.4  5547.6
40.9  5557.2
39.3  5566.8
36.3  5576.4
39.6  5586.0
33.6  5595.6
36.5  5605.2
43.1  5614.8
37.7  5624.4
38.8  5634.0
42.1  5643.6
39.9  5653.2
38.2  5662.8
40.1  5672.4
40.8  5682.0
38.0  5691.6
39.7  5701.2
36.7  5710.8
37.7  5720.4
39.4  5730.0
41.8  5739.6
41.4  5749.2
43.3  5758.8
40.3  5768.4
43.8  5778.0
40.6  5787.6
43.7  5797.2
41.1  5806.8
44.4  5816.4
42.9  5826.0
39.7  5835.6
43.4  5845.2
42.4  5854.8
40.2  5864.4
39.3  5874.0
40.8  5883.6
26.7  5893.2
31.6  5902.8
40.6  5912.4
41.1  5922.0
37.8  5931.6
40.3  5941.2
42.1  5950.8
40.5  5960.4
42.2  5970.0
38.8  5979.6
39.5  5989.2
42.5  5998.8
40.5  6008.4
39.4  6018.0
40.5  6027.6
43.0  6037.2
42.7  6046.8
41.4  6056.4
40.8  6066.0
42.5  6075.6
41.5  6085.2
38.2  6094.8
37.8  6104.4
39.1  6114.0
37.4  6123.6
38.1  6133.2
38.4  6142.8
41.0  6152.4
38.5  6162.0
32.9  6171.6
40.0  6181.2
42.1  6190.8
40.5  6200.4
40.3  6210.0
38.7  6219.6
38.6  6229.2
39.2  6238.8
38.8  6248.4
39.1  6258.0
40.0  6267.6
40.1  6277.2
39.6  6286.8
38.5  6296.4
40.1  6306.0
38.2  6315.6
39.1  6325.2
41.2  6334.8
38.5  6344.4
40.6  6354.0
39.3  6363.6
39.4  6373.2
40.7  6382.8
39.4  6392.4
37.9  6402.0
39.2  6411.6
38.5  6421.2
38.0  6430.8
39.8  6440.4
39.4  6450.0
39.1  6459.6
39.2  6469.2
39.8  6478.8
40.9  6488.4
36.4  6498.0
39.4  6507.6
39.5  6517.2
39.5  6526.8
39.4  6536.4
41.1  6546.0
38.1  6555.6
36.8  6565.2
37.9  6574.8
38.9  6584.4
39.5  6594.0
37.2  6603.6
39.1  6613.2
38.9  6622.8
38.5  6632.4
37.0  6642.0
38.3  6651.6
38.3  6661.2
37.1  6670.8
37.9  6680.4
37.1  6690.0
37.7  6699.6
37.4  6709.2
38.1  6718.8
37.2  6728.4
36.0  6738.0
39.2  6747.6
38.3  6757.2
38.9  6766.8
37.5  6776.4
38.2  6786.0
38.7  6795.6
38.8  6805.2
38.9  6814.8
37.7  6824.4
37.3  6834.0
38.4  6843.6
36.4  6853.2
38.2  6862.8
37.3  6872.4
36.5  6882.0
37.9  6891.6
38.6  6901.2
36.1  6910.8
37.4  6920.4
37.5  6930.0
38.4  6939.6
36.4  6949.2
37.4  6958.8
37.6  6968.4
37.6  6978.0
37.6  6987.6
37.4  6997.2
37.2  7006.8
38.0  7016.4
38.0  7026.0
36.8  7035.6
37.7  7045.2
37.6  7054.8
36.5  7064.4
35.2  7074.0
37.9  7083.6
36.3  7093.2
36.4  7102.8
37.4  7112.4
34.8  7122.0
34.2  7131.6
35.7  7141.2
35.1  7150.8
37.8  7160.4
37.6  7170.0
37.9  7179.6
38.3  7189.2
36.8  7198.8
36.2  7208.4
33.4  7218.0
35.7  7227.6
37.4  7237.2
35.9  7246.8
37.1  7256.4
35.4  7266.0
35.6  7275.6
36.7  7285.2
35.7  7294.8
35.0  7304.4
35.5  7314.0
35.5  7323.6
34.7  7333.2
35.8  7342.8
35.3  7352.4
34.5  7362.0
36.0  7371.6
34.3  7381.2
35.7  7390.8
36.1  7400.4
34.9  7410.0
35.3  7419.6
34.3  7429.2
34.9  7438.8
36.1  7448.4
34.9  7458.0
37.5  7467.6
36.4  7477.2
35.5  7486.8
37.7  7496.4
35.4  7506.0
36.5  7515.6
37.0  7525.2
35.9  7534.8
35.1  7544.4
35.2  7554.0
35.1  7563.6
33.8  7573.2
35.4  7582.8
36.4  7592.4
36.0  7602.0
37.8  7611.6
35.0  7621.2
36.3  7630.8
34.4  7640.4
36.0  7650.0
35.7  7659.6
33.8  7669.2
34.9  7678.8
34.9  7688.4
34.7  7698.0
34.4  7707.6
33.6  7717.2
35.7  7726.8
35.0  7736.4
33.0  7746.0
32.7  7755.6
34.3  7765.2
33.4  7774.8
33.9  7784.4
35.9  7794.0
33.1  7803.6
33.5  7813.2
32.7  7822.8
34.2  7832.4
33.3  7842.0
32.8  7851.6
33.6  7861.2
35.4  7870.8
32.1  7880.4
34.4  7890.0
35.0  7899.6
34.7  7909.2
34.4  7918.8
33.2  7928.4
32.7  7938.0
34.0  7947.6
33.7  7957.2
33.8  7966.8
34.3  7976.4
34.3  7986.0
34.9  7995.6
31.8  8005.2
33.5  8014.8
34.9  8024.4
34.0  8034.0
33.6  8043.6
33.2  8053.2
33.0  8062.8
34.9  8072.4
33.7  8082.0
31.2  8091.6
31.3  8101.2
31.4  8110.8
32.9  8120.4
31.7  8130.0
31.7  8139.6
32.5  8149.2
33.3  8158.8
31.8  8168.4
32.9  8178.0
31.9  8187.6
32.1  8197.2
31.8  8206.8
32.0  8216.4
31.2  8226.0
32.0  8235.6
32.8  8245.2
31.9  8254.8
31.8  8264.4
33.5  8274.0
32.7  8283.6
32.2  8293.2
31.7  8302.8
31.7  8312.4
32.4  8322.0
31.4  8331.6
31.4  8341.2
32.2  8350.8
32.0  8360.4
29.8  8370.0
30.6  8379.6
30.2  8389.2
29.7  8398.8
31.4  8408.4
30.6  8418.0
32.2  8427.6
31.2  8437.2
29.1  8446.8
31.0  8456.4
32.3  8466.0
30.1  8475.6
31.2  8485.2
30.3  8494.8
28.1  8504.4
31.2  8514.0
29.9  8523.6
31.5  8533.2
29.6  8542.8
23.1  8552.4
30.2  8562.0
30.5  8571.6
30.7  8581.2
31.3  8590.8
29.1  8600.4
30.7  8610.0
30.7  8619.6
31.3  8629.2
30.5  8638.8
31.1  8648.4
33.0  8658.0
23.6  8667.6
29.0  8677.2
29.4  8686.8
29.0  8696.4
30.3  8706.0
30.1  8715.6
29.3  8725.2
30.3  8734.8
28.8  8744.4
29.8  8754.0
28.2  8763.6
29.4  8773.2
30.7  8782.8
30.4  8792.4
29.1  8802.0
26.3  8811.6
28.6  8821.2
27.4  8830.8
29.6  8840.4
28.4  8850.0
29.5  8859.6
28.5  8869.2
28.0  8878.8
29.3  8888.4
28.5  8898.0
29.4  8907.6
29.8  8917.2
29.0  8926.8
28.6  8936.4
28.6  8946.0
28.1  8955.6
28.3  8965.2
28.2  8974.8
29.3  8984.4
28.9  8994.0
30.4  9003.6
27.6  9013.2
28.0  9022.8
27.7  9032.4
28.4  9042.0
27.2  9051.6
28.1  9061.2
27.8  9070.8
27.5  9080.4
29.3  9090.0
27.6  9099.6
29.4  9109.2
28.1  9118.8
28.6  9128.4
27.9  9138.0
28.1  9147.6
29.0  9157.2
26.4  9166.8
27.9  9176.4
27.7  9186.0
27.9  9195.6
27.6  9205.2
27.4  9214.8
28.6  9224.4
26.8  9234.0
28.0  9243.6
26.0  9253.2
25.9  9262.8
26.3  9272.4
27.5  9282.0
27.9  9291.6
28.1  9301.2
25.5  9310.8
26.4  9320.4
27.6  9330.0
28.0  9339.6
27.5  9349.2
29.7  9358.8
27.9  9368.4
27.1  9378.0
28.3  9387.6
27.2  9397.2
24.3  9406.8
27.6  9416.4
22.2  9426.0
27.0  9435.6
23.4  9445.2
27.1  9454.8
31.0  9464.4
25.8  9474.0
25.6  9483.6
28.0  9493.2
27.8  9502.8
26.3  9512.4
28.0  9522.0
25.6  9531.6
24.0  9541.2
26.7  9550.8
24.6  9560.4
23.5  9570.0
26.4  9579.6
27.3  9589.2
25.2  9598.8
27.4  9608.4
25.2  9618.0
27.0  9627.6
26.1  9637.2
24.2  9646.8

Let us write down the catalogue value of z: 0.00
